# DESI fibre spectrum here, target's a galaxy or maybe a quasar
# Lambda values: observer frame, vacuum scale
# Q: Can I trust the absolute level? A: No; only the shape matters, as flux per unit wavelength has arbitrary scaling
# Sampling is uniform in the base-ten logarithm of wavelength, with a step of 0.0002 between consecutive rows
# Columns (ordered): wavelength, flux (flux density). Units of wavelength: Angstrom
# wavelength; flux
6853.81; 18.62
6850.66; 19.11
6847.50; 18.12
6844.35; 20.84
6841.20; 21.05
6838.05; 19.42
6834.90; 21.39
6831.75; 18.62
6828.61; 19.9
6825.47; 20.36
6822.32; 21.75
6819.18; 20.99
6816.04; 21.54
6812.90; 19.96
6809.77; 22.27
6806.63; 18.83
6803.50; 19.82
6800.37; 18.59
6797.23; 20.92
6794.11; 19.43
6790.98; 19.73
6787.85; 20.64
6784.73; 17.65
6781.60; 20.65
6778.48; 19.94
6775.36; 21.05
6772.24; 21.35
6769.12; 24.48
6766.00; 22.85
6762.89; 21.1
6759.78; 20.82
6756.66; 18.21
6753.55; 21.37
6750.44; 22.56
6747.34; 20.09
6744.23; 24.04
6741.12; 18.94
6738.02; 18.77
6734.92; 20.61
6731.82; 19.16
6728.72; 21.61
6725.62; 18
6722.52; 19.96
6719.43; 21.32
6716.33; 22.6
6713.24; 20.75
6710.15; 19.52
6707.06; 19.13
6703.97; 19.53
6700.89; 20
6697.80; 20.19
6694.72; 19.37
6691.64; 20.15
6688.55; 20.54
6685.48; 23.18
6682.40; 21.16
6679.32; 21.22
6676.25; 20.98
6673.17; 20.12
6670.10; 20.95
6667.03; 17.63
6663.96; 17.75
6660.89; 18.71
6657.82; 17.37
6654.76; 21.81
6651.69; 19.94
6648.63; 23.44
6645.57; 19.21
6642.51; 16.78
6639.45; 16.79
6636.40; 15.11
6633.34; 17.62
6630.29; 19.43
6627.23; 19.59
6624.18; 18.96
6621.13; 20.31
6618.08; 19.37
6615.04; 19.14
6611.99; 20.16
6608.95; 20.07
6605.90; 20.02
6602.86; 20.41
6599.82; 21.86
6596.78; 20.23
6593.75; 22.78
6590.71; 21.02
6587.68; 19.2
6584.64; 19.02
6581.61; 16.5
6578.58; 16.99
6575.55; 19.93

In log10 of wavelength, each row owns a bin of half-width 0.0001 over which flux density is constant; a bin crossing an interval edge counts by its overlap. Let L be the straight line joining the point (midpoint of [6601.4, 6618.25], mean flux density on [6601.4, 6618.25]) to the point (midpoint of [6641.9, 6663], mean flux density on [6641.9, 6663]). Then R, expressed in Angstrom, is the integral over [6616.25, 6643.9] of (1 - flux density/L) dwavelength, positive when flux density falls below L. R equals 2.18 Angstrom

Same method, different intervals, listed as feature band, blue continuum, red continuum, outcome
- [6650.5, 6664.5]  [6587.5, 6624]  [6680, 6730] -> 0.8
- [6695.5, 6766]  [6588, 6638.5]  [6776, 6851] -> -1.7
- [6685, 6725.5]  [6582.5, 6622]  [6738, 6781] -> 1.0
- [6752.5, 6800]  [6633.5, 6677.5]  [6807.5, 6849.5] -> -1.5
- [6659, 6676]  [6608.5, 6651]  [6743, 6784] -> 0.4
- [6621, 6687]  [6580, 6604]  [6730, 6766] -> 2.9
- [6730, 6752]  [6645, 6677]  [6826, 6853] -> -0.9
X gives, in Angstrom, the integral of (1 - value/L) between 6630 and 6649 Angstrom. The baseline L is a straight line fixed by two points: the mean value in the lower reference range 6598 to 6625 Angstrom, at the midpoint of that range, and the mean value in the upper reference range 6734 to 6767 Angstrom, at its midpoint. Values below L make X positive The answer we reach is 2.12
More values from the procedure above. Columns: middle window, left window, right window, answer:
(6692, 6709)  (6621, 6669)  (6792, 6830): -0.3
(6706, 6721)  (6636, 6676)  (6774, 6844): -0.9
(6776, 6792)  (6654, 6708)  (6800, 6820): 0.4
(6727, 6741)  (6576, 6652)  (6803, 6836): 0.1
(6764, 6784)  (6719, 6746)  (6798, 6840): -1.3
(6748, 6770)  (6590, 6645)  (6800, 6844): -1.5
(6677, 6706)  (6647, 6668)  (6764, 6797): -1.0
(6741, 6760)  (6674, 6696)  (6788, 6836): -0.4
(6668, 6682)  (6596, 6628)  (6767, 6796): -0.3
